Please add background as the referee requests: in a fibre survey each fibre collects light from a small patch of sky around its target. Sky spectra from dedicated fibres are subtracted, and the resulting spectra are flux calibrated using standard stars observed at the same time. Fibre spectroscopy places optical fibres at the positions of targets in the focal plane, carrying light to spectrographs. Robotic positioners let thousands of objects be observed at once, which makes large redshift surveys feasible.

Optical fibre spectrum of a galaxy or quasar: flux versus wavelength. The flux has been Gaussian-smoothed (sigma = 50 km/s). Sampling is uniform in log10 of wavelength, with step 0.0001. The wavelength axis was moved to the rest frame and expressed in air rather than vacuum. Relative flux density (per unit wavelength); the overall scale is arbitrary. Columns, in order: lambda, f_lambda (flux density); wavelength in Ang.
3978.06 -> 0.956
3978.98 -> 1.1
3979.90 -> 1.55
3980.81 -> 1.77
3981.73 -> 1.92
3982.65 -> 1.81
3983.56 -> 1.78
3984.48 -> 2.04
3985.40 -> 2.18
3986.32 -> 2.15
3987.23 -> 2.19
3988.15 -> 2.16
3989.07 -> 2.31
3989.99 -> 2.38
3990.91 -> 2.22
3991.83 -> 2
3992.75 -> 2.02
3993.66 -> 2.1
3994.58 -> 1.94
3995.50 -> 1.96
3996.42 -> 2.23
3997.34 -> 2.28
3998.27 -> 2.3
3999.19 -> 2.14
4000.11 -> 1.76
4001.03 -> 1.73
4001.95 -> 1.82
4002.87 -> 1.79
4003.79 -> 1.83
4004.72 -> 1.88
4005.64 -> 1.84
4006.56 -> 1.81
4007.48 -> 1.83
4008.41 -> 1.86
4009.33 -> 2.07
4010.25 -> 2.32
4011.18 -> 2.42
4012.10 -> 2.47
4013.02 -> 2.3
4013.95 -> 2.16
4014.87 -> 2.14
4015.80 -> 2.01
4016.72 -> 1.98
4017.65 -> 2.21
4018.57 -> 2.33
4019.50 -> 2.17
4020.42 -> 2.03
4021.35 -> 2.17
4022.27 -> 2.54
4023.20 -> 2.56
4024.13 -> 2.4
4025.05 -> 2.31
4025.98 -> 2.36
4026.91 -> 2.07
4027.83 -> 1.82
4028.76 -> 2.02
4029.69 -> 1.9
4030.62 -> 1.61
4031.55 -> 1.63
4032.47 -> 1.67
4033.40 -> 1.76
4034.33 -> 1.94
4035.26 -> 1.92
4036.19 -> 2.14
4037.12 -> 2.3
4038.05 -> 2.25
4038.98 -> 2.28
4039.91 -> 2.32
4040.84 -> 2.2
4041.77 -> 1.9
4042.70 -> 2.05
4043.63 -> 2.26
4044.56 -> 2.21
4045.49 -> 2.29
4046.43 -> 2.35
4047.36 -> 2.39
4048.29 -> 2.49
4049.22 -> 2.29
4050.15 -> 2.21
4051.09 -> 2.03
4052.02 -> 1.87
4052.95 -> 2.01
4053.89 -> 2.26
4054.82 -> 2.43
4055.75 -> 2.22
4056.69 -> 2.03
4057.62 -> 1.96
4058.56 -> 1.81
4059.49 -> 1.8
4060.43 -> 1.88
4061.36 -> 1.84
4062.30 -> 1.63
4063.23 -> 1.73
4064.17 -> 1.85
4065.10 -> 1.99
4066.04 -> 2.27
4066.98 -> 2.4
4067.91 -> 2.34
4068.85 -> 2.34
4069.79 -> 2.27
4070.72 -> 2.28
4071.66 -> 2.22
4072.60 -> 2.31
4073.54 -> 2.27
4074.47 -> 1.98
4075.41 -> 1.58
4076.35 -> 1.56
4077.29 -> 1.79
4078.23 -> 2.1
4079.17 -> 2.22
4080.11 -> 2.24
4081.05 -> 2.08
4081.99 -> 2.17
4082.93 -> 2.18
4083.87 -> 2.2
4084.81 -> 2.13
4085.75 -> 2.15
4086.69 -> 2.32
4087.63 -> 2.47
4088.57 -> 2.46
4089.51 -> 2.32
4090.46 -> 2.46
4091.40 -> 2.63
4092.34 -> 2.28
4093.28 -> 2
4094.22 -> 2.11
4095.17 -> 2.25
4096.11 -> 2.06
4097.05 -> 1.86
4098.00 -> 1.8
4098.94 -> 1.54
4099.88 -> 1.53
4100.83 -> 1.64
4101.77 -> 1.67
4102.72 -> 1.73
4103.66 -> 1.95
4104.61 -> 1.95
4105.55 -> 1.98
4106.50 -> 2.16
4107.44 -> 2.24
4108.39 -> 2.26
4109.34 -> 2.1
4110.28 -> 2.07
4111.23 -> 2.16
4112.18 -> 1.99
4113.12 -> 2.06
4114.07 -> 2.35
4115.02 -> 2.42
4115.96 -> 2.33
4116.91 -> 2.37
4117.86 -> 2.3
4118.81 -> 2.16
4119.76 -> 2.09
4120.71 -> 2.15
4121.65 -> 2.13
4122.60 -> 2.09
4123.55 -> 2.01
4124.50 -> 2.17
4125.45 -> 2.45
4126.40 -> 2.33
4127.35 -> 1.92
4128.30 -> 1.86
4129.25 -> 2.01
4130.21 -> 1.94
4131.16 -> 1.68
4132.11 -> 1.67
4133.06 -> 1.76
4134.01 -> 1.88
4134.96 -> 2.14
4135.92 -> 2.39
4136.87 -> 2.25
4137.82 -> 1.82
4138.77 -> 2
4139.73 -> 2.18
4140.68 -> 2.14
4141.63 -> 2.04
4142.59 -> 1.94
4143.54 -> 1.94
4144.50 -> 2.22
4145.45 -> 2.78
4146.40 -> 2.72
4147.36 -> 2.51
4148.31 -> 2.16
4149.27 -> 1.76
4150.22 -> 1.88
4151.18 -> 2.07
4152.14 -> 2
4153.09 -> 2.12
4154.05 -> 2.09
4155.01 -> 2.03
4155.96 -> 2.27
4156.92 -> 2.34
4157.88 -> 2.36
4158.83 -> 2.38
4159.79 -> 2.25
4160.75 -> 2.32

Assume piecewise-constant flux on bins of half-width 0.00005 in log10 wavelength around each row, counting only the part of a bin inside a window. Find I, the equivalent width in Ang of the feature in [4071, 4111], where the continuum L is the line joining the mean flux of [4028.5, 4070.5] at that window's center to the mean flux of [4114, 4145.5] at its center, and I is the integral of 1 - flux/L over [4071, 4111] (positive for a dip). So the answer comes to 0.3 Ang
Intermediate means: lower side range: 2.08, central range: 2.07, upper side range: 2.1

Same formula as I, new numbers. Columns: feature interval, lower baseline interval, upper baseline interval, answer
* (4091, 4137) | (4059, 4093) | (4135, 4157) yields 1.9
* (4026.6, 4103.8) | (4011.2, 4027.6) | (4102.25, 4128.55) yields 4.4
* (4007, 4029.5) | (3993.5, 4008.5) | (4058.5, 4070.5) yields -2.5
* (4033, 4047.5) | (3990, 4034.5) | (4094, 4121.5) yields -0.7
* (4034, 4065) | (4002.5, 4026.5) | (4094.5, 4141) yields 0.2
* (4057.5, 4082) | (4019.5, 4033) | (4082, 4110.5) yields 0.6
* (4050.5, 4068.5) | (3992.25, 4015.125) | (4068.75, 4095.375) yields 1.0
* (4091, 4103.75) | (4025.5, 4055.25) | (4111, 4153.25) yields 1.1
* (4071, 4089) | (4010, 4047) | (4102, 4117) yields 0.0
